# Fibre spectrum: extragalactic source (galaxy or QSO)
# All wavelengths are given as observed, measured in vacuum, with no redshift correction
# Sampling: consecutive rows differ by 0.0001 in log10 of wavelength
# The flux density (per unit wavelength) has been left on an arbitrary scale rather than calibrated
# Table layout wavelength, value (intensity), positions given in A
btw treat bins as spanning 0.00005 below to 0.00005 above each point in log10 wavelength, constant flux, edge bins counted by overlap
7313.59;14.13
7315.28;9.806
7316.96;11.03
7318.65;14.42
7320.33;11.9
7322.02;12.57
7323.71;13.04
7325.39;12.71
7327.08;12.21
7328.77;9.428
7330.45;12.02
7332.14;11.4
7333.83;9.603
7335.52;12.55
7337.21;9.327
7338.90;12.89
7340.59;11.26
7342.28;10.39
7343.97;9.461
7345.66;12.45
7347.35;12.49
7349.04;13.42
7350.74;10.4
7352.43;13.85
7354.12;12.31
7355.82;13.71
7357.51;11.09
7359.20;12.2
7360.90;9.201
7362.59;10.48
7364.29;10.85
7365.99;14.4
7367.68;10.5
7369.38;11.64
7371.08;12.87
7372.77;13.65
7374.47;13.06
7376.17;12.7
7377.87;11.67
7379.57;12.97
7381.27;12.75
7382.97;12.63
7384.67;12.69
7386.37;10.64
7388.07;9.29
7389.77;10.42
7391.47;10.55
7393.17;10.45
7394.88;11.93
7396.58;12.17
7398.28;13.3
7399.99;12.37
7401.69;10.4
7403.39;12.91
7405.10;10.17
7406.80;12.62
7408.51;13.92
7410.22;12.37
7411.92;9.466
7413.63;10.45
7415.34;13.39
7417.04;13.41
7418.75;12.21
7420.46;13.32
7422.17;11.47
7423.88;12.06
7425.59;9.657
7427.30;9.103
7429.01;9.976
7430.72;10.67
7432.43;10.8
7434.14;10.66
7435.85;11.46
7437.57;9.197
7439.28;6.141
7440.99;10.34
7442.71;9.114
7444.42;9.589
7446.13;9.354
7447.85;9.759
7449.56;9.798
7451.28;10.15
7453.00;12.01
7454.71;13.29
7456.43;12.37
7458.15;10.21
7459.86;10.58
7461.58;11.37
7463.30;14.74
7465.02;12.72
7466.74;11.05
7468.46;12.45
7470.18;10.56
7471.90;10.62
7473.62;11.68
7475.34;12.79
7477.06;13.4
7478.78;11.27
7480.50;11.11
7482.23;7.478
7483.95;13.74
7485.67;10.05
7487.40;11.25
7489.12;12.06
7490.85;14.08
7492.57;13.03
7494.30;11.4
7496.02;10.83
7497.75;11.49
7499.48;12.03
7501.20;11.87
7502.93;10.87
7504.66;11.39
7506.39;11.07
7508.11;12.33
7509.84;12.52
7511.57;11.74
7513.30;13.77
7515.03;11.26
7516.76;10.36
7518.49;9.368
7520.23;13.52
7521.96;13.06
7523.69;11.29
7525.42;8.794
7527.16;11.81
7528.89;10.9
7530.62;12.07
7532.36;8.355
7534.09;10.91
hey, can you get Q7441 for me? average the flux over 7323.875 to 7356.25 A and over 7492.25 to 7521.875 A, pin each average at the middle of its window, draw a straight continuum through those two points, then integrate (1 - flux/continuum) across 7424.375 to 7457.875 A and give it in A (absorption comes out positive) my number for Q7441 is 4.3 A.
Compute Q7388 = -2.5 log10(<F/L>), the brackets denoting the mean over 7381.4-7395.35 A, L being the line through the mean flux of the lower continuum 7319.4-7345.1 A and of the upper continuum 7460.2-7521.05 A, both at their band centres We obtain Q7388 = 0.04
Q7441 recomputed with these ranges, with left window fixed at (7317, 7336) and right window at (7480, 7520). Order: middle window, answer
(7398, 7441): 1.9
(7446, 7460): 0.9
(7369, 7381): -0.9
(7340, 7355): 0.1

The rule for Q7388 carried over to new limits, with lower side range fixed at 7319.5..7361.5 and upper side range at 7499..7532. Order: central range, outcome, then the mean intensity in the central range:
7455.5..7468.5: -0.031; 11.9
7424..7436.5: 0.117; 10.4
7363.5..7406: -0.022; 11.9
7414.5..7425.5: -0.074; 12.4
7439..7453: 0.207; 9.58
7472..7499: -0.012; 11.7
